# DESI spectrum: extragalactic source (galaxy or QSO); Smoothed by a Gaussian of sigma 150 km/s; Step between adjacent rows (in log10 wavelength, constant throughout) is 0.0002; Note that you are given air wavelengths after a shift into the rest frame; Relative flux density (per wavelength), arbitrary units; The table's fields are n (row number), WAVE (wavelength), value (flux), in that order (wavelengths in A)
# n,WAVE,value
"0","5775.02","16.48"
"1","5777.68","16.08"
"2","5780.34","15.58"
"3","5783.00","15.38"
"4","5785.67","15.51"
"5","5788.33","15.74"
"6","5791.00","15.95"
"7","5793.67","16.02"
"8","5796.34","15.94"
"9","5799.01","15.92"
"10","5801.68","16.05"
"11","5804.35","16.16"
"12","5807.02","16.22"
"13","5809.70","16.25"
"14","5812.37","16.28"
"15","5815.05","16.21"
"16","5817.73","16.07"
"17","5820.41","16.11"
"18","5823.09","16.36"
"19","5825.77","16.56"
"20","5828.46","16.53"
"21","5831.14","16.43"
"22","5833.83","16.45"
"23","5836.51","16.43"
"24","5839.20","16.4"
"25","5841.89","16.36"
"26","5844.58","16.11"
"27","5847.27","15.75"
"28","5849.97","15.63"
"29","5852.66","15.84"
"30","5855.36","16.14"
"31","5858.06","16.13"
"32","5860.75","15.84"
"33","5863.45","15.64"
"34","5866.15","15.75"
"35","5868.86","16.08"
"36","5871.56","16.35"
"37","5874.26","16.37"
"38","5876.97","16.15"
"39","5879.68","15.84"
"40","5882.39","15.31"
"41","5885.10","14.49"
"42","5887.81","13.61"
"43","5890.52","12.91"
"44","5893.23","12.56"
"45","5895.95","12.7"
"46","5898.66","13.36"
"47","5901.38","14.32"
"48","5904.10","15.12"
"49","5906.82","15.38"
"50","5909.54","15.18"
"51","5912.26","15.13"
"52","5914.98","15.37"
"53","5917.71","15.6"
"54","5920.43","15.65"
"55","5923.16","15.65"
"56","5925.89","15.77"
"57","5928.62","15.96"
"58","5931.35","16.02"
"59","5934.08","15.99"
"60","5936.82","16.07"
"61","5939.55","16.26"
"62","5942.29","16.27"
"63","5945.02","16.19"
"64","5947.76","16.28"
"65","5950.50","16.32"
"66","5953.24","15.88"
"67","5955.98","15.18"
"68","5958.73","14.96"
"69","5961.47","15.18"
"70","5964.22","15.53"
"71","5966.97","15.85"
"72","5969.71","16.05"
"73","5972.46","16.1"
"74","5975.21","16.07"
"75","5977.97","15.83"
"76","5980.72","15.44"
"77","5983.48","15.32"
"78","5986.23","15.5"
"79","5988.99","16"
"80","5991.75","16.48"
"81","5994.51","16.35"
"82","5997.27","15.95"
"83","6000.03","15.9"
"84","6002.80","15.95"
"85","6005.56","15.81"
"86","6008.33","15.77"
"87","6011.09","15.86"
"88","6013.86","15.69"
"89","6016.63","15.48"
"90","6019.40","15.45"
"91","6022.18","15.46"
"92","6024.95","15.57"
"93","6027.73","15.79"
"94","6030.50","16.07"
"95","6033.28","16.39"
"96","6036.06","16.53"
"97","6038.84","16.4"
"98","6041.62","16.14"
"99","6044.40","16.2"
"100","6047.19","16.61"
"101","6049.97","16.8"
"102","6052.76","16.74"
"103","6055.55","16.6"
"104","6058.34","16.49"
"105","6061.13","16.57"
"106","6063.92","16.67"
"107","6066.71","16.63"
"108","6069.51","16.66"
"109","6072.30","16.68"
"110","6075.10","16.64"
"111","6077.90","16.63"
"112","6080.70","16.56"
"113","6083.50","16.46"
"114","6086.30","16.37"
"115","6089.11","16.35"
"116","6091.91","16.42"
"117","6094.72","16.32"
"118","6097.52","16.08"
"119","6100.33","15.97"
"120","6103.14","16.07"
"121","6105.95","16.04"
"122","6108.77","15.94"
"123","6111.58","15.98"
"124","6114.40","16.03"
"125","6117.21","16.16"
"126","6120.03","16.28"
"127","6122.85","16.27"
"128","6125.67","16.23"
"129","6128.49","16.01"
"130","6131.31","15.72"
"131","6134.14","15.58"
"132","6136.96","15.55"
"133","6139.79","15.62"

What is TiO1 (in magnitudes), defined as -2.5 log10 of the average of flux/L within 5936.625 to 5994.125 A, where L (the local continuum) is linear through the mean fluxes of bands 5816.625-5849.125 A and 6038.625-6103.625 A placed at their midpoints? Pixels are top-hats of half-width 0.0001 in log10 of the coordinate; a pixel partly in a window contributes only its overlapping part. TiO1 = 0.04 mag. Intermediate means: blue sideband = 16.3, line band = 15.9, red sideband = 16.5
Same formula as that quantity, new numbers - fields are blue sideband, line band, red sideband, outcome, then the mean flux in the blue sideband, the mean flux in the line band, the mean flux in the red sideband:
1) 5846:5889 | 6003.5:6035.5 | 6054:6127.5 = 0.02 mag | 15.7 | 15.8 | 16.3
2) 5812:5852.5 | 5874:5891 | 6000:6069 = 0.09 mag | 16.2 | 15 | 16.2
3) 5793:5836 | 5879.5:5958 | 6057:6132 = 0.08 mag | 16.2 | 15.2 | 16.3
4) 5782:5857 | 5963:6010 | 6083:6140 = 0.01 mag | 16.1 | 15.9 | 16.1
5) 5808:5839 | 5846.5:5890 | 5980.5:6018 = 0.04 mag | 16.3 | 15.6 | 15.8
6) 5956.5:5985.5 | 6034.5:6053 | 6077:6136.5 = -0.04 mag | 15.6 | 16.5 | 16.2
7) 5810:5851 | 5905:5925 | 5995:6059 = 0.05 mag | 16.3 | 15.4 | 16.1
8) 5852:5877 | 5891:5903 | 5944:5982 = 0.20 mag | 16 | 13.3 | 15.8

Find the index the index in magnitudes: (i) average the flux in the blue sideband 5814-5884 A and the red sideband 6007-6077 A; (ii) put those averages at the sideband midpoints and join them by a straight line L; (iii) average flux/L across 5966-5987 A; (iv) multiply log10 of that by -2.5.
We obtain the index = 0.03 mag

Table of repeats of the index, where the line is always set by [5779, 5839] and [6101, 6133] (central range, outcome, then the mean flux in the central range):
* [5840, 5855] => 0.01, 16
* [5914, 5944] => 0.01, 15.9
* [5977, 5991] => 0.03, 15.7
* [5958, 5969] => 0.04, 15.5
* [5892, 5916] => 0.12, 14.3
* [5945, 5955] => 0.00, 16.1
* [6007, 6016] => 0.02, 15.8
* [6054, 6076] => -0.04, 16.6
